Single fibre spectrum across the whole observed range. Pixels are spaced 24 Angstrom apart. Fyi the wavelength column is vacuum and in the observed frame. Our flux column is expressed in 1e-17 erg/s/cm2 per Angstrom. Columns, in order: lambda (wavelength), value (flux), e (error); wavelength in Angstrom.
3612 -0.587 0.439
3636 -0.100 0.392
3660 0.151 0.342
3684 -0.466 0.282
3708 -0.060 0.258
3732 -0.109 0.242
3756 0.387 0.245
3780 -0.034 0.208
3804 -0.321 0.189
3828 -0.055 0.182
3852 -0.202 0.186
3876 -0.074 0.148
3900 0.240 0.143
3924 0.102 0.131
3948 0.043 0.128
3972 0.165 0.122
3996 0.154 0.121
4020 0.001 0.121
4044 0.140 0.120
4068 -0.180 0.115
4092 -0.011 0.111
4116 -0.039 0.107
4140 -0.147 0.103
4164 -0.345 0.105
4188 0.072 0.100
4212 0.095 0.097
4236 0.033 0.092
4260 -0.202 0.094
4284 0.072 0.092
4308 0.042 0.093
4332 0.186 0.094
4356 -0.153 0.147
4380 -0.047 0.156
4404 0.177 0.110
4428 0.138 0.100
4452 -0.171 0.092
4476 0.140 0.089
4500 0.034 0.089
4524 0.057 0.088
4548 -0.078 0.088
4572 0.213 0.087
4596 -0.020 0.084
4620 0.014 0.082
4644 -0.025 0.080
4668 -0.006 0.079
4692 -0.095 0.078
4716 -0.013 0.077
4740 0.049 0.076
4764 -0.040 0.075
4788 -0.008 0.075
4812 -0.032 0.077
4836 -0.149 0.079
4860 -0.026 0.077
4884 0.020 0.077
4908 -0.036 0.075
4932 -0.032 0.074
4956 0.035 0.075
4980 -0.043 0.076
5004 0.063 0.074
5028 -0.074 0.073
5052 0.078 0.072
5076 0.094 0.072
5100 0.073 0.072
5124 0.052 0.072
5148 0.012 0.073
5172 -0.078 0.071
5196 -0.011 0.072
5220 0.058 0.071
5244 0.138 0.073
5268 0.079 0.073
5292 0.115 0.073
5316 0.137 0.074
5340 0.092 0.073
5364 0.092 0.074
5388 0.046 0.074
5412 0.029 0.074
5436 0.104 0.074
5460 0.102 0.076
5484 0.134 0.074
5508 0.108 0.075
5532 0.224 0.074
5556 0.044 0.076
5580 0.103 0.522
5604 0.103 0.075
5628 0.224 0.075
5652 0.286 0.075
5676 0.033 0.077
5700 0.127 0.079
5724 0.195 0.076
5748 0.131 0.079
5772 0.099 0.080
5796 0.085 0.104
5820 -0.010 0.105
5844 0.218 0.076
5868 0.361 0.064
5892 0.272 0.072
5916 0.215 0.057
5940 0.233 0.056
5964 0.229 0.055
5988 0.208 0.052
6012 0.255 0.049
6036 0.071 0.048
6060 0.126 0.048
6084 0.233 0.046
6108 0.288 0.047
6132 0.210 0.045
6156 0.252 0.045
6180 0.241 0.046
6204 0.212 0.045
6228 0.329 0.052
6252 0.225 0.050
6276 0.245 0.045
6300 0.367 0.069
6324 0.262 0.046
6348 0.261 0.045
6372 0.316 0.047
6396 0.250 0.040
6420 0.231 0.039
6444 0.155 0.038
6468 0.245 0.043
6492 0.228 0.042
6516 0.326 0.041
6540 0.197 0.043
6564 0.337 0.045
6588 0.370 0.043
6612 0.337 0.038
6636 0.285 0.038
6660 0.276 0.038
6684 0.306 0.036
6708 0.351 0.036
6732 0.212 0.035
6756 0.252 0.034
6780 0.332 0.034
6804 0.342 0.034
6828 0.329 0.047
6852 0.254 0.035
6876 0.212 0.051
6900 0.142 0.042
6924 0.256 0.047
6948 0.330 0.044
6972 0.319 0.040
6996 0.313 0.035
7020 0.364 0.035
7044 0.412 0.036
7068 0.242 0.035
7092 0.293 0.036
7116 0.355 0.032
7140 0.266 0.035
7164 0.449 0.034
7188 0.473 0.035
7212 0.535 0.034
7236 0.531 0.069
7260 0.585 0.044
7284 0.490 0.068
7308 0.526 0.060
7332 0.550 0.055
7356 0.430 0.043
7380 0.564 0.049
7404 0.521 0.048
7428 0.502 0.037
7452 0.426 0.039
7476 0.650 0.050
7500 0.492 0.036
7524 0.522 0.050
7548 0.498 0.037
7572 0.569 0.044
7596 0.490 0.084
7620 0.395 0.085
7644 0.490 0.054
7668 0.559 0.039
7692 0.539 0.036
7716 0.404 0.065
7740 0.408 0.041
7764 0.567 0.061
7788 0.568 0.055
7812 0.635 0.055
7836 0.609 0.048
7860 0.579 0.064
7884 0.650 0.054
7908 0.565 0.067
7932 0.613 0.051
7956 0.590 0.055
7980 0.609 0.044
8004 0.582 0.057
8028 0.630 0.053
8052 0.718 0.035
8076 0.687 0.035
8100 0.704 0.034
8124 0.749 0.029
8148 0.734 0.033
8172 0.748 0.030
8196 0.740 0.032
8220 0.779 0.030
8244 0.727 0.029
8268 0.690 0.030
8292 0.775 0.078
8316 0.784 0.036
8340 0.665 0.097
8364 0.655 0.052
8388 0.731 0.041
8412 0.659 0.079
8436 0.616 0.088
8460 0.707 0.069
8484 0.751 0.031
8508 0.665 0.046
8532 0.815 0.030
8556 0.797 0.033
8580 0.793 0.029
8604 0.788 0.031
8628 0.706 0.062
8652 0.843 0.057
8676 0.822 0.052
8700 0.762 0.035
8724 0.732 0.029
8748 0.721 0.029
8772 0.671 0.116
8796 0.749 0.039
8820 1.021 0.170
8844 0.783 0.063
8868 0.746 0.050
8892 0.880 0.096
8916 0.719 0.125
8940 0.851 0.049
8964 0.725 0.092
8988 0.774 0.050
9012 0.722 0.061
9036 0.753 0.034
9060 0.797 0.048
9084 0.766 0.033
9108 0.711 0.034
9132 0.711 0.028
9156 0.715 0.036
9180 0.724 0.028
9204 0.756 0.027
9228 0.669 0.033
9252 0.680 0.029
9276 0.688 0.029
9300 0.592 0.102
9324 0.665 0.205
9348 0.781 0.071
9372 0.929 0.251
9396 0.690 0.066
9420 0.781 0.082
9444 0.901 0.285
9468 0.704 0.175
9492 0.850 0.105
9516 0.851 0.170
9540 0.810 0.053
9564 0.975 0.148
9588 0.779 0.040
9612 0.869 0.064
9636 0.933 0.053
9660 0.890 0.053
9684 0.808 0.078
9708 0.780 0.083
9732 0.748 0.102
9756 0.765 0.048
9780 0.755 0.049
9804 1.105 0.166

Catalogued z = 0.798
